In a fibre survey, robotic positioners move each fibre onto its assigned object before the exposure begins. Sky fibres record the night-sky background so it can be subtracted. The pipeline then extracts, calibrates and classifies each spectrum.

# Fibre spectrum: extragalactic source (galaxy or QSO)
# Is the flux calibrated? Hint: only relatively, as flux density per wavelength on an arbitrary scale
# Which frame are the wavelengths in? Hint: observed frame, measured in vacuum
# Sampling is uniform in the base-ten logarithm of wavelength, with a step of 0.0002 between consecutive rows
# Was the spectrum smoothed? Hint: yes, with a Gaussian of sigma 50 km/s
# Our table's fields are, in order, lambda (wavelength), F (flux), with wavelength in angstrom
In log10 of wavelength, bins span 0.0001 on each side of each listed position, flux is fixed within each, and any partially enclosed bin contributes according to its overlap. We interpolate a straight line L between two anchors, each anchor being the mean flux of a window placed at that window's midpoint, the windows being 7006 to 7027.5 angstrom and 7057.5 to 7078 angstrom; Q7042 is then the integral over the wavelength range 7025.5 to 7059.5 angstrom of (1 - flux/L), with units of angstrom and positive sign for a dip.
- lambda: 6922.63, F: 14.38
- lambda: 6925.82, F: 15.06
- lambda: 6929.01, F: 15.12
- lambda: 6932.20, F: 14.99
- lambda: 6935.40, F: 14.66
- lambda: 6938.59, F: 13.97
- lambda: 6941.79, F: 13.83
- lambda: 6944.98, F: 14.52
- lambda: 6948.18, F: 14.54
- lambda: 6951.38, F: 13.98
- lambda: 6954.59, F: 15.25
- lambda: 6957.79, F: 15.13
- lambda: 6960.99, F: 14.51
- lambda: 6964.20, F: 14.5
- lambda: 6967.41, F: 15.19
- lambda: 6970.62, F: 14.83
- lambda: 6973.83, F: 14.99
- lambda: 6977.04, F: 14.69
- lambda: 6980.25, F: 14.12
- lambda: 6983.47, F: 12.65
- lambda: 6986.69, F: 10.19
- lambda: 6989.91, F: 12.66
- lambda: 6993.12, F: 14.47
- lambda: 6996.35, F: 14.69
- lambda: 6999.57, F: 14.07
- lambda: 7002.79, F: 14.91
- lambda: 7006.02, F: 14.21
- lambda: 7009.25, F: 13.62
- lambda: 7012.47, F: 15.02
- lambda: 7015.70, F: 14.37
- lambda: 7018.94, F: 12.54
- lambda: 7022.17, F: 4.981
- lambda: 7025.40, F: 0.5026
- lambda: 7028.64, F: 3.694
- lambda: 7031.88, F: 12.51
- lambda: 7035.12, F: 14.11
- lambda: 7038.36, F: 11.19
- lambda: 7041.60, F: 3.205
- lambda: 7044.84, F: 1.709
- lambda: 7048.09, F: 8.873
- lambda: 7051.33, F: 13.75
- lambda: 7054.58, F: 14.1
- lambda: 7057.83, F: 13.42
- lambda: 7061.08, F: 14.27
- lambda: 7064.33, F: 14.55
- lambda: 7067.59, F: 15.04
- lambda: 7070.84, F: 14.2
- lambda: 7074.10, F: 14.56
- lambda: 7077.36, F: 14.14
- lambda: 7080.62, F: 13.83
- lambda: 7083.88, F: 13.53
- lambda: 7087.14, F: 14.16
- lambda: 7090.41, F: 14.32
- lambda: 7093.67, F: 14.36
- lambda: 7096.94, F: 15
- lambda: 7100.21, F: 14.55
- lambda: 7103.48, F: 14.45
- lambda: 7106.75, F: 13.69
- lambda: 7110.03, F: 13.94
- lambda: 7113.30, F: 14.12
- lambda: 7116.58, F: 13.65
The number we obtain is 8.8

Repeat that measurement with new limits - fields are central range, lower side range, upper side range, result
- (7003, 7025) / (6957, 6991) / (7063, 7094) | 3.30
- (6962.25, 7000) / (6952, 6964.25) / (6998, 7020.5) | 1.51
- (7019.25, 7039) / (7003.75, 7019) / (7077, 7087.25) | 8.54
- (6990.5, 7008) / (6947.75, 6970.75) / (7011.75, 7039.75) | -3.96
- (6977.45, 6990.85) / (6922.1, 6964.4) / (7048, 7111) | 1.72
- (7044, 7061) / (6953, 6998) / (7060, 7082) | 3.80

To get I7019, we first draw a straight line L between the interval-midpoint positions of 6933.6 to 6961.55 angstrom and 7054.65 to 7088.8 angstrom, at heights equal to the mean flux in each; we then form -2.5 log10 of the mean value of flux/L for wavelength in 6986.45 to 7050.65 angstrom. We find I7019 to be 0.324 mag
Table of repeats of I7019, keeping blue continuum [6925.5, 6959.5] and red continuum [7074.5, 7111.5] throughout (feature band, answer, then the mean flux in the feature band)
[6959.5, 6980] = -0.01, 14.7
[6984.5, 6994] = 0.18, 12.3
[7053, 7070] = 0.00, 14.3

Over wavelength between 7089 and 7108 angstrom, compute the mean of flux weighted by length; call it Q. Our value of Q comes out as 14.4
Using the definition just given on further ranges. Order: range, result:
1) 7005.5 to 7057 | 9.86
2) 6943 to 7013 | 14.2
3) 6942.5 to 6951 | 14.4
